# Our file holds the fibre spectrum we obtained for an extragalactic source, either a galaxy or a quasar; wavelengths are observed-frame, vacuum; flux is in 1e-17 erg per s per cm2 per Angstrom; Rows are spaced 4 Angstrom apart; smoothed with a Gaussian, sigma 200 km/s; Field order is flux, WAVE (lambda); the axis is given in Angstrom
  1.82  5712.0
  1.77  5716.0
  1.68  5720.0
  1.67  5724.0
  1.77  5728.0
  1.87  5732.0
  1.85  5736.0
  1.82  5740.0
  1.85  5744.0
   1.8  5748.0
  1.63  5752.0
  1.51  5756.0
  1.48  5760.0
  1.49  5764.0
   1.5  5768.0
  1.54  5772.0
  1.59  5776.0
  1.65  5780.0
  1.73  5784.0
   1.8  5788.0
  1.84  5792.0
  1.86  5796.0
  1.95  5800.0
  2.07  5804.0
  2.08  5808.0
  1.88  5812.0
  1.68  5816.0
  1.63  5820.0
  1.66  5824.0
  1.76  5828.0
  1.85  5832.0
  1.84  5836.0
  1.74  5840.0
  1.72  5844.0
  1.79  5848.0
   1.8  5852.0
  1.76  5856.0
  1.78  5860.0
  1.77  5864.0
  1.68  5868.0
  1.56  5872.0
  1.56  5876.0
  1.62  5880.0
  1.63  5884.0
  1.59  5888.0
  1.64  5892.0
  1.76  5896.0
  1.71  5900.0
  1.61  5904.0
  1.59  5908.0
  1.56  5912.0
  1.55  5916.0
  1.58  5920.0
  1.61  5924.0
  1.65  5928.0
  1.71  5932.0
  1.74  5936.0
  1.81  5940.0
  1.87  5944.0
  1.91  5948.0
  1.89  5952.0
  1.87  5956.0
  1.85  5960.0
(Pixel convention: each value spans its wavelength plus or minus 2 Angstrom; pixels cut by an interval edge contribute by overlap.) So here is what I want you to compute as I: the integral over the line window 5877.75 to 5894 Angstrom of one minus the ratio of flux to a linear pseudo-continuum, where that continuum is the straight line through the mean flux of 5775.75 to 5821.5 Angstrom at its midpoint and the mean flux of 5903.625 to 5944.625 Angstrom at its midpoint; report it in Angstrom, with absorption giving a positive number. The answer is 0.8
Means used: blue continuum 1.82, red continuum 1.66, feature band 1.62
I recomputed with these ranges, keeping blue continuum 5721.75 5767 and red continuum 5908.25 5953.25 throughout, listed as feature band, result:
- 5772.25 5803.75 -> -1.4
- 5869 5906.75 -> 1.7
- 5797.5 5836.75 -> -3.2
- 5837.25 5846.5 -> -0.2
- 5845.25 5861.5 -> -0.7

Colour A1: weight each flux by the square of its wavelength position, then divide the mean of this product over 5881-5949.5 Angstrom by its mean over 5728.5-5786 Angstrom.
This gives 1.1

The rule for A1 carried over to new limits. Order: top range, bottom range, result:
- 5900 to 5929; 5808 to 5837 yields 0.93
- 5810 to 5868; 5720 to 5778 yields 1.09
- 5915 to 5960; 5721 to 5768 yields 1.11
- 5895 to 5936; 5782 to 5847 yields 0.93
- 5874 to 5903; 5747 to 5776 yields 1.10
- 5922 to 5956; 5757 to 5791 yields 1.18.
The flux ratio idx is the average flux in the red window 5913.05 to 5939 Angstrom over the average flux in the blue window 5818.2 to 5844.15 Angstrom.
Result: 0.94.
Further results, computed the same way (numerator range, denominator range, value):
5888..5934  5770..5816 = 0.90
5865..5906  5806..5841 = 0.91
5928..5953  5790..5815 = 0.93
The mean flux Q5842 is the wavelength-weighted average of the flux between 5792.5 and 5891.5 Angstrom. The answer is 1.76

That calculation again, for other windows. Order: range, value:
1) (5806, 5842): 1.79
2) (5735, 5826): 1.73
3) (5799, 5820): 1.9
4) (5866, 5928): 1.62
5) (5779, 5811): 1.88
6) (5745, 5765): 1.6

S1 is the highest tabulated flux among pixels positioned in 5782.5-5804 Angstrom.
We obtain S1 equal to 2.07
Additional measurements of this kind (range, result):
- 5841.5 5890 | 1.8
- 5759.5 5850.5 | 2.08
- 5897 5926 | 1.71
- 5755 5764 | 1.51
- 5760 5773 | 1.54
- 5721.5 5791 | 1.87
